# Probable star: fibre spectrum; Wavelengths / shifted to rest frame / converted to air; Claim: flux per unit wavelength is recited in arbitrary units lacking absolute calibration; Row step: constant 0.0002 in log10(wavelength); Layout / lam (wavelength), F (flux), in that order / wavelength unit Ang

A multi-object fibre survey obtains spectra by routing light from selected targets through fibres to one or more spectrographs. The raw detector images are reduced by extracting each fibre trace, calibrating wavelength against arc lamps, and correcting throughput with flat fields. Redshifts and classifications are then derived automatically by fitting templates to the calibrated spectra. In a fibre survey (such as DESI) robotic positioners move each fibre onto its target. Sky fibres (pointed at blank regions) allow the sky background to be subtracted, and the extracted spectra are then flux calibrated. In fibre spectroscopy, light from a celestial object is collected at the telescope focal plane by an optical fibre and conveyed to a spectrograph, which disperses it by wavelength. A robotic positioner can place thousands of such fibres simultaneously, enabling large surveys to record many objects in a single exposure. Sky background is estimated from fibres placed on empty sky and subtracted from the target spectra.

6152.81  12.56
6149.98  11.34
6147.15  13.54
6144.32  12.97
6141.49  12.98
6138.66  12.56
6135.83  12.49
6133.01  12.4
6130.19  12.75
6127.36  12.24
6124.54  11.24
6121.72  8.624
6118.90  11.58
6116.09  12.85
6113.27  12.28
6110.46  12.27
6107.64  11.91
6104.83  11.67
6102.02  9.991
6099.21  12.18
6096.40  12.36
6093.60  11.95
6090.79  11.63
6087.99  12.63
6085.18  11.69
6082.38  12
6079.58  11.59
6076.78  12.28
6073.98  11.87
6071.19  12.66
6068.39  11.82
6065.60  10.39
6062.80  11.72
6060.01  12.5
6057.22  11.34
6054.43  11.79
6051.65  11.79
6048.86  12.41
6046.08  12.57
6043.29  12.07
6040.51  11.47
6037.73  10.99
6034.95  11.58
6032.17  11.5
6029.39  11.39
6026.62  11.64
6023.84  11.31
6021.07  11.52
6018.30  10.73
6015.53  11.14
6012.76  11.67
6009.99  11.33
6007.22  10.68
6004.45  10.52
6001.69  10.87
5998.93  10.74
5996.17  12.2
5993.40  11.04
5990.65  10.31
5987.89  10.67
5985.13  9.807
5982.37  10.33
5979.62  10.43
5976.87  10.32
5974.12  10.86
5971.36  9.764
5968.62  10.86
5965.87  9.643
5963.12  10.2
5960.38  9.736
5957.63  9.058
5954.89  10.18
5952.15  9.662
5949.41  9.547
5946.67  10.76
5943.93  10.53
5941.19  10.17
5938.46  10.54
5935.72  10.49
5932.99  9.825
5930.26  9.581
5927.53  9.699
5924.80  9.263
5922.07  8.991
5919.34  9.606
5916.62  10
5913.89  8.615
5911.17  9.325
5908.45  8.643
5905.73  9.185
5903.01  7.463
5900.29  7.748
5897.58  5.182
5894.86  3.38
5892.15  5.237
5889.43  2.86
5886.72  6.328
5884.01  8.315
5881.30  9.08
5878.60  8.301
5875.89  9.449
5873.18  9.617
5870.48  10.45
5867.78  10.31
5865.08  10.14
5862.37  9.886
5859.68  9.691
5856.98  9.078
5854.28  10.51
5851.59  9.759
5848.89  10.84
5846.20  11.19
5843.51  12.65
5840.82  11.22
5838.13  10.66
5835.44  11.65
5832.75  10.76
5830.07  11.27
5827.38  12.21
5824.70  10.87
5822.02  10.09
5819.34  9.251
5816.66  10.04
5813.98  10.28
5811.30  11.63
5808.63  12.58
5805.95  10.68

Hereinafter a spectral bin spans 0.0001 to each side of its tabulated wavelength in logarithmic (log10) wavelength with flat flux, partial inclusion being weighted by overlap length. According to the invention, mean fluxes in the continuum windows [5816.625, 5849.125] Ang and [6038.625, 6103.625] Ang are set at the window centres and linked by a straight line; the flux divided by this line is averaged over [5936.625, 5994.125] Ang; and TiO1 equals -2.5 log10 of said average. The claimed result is 0.13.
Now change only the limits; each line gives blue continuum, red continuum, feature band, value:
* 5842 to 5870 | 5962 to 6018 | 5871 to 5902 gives 0.44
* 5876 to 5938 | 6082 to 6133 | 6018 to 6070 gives -0.10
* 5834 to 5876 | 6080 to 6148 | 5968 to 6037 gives 0.04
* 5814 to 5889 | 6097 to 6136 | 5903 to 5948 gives 0.10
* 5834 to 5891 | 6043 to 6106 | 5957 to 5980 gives 0.06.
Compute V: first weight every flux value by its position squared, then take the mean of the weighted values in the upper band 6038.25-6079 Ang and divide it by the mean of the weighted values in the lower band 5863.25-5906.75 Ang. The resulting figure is 1.64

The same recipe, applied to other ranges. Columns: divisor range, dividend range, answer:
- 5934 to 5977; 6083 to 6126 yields 1.21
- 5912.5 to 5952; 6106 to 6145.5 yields 1.31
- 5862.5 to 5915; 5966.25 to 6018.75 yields 1.40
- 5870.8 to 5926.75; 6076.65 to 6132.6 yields 1.60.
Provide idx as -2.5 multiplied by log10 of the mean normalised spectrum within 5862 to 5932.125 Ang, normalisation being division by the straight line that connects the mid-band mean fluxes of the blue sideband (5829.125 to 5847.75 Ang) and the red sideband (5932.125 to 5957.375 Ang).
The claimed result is 0.270 mag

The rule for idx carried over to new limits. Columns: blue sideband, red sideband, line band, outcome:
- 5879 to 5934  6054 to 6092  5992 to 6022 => -0.09 mag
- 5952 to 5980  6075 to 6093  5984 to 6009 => -0.02 mag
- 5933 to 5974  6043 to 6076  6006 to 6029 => -0.01 mag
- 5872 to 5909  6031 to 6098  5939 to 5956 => -0.17 mag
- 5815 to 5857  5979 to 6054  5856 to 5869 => 0.11 mag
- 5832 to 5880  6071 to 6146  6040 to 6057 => -0.04 mag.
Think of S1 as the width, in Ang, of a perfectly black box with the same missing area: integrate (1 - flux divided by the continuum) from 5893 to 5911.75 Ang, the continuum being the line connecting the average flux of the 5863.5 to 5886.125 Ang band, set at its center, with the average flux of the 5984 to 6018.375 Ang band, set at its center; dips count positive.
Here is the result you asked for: 5.0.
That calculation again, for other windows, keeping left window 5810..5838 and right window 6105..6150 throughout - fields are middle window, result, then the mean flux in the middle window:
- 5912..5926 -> 2.4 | 9.29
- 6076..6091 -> -0.1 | 12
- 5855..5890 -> 6.7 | 8.89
